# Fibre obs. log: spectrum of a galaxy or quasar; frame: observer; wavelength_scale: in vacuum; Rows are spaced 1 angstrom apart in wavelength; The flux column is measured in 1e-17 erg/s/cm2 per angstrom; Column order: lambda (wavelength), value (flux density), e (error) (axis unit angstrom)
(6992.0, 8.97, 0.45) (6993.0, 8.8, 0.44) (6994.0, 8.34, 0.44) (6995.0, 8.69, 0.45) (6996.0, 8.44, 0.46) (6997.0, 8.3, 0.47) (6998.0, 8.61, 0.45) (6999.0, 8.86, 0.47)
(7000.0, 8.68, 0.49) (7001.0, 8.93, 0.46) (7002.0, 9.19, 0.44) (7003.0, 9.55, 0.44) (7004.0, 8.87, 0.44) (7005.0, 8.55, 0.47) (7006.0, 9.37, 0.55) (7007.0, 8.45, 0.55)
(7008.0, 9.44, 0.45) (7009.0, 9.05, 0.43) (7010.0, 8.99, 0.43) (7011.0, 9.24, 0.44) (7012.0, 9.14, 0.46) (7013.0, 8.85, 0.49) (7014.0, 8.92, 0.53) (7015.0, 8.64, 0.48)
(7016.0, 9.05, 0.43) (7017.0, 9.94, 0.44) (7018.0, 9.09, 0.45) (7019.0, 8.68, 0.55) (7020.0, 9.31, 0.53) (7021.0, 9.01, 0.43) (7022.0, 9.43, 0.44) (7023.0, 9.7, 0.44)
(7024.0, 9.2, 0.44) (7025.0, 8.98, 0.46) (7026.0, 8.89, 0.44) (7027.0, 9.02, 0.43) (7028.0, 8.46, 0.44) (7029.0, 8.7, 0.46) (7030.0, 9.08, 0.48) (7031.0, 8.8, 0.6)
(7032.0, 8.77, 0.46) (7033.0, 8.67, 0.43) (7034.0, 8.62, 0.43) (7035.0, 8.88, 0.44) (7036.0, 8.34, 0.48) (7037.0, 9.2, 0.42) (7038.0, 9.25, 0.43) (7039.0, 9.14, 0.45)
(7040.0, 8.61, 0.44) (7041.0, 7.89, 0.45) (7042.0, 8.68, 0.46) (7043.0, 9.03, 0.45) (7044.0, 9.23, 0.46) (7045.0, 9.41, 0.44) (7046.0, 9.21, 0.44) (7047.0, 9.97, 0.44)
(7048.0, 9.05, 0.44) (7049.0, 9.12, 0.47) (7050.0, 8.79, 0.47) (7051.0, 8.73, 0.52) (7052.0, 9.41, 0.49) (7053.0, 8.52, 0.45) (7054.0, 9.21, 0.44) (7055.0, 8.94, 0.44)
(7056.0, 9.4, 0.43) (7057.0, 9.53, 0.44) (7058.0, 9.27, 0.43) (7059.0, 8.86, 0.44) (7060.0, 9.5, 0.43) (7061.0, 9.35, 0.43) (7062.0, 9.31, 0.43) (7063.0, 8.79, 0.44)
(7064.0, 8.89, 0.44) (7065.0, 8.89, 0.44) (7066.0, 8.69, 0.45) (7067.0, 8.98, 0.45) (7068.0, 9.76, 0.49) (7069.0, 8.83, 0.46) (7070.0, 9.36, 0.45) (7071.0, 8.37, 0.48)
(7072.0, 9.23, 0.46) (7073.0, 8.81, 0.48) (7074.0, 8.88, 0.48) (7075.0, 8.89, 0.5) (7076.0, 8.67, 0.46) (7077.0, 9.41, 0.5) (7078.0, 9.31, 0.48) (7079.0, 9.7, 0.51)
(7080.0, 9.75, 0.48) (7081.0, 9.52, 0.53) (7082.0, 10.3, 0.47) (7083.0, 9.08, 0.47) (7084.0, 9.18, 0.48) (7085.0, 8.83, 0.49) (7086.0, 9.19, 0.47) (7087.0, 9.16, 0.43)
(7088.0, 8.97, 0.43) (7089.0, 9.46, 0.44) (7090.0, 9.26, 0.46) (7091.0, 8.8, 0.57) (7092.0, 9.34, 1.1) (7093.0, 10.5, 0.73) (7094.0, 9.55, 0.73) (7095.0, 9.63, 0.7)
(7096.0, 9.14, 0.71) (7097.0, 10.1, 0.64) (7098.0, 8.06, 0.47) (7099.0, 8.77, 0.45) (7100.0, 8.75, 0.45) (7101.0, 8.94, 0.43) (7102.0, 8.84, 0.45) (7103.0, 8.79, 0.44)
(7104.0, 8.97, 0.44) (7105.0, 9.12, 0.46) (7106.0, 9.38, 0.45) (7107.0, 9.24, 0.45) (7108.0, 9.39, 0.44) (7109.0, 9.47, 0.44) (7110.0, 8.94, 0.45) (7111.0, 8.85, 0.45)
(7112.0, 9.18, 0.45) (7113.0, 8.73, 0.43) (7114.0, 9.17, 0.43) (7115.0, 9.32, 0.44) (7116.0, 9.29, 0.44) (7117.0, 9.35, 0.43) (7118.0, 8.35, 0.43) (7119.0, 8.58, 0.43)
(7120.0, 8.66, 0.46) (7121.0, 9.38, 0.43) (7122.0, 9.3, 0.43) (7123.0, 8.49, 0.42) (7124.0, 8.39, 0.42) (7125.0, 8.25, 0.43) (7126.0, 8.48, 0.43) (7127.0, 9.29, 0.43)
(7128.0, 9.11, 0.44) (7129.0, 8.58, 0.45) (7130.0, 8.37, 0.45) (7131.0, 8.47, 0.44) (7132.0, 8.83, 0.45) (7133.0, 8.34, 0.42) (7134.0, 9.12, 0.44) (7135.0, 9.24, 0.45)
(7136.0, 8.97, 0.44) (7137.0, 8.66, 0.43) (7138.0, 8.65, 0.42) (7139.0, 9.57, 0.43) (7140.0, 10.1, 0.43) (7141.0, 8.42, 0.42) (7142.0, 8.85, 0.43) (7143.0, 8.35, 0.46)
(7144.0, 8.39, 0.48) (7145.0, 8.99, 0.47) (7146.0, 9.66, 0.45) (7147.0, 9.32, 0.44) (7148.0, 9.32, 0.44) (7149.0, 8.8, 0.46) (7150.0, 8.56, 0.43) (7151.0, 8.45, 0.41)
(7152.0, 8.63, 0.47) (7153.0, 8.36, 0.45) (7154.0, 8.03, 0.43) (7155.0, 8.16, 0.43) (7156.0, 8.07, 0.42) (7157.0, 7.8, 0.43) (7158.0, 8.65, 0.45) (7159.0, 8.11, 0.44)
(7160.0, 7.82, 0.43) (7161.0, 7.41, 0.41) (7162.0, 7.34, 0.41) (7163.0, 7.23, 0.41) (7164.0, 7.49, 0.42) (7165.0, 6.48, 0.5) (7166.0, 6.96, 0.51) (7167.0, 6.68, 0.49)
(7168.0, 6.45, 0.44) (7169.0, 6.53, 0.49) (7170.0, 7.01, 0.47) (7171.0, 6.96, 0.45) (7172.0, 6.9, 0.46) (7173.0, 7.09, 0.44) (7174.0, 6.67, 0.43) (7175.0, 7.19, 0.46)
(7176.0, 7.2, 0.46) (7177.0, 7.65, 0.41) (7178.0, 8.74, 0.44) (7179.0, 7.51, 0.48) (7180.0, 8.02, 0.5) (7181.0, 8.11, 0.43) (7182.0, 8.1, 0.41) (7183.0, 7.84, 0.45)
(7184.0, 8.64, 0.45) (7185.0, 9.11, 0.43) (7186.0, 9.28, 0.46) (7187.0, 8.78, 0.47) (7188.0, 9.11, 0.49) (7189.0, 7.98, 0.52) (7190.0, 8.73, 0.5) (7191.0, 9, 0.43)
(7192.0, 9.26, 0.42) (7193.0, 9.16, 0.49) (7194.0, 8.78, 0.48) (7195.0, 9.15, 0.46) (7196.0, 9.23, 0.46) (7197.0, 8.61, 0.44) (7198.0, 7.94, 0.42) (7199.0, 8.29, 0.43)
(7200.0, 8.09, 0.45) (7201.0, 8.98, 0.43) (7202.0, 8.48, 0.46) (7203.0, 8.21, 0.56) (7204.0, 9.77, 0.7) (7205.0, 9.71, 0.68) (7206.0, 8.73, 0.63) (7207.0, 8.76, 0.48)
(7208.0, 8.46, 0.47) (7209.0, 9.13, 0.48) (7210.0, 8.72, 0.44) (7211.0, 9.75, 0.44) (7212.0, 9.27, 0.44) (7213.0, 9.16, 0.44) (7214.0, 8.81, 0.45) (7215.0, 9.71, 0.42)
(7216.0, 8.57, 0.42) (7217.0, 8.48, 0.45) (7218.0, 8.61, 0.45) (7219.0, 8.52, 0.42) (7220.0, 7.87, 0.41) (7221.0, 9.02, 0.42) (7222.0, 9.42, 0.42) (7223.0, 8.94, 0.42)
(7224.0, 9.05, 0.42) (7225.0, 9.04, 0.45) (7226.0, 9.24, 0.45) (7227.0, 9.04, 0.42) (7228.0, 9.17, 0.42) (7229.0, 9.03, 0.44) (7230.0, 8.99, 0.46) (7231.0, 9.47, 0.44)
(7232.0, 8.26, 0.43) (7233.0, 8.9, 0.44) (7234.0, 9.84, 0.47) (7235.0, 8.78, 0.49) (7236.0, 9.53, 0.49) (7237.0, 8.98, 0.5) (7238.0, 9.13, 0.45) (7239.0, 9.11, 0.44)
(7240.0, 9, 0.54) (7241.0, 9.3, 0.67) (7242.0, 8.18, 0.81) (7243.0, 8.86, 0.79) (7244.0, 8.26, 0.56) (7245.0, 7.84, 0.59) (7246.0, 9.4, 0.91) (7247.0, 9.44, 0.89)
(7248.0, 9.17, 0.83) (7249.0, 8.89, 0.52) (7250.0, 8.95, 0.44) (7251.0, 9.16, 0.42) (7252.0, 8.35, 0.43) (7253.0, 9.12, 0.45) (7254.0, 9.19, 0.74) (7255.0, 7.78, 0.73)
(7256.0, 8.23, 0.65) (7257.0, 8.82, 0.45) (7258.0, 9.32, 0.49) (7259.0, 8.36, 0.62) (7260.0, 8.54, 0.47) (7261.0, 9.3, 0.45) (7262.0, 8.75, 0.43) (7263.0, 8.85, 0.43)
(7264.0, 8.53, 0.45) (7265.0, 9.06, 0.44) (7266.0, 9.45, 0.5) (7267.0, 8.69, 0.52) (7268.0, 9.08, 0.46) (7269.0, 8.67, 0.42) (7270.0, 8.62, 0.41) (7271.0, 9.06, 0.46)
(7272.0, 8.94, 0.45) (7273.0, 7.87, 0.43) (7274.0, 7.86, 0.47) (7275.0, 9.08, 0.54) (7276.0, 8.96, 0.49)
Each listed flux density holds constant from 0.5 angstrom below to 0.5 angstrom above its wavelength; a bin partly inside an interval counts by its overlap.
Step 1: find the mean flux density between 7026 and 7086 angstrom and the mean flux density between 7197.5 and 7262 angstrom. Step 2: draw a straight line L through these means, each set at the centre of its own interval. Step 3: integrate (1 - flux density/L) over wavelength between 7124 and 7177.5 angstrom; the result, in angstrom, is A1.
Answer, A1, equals 4.8 angstrom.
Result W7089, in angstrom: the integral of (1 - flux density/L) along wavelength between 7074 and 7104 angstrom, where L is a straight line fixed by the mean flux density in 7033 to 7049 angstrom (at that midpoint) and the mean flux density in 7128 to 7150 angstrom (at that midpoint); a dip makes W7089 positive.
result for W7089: -1.0 angstrom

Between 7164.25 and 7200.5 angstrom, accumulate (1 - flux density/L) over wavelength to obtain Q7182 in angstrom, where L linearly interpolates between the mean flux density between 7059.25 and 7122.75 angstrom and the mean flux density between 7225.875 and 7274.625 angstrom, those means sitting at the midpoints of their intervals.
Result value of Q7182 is 4.1 angstrom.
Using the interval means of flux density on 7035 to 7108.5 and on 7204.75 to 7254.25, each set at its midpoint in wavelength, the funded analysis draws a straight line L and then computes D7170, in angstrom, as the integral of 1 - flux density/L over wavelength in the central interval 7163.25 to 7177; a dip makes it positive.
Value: 3.2 angstrom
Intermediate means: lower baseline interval 9.13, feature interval 6.93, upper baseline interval 8.96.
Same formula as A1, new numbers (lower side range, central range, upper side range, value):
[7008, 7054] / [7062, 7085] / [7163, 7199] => -1.2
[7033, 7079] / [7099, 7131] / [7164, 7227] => -0.6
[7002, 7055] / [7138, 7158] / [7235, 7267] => 0.5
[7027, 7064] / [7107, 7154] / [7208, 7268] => 0.4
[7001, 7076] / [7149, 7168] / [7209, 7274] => 2.5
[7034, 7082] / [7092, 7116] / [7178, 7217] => -0.5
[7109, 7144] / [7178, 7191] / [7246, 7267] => 0.6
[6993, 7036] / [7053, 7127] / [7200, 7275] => -1.6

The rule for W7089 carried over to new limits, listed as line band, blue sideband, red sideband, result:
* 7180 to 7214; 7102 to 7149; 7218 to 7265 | 0.5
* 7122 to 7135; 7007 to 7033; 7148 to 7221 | -0.3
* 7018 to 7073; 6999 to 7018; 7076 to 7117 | 0.6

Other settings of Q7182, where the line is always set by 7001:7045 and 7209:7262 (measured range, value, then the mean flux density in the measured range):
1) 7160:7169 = 1.93 angstrom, 7.02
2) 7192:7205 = 0.22 angstrom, 8.78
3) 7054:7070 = -0.31 angstrom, 9.14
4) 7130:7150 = 0.05 angstrom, 8.93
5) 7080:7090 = -0.40 angstrom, 9.32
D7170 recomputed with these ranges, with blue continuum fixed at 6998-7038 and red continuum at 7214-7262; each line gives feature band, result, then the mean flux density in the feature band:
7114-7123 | -0.1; 9.01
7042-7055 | -0.2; 9.11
